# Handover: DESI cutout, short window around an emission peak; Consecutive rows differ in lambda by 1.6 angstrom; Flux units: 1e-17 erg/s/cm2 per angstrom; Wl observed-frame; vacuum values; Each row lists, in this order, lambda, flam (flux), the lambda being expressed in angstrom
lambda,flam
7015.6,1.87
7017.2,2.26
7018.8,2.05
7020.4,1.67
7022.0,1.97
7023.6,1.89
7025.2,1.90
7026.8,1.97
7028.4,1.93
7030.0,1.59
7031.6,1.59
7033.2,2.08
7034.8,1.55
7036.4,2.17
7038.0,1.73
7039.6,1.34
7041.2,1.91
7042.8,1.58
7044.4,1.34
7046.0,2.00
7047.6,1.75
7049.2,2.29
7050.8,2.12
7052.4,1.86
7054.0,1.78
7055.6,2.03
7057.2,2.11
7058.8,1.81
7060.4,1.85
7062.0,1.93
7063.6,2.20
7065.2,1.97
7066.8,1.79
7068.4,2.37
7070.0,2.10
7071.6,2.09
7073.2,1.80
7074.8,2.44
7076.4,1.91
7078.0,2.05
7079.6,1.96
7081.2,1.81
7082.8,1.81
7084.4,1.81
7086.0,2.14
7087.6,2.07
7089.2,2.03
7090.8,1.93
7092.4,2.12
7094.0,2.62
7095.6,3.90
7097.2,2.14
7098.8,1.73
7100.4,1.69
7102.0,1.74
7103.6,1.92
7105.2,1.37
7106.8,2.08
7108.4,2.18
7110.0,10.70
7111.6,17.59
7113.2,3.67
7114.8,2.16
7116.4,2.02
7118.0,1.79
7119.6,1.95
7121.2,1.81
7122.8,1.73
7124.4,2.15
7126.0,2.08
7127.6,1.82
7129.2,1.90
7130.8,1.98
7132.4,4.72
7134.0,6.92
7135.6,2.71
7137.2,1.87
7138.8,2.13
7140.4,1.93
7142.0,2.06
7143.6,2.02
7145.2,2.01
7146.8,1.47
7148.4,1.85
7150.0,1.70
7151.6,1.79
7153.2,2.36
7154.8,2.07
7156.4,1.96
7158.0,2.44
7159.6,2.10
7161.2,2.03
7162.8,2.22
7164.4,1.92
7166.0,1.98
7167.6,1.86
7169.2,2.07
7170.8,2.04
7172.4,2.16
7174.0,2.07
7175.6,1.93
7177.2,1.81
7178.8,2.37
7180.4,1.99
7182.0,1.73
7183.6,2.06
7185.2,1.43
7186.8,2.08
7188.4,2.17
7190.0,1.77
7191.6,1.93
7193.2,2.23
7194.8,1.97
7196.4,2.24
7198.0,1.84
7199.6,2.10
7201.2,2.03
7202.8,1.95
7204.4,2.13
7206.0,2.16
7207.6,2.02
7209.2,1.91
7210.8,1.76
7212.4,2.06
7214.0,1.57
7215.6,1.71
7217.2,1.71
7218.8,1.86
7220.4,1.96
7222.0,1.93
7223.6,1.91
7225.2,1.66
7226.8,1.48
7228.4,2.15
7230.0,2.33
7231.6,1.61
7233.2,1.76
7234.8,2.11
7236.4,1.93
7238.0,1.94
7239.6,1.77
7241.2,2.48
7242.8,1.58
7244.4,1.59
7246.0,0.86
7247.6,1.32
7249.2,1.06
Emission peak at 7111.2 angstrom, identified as Halpha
